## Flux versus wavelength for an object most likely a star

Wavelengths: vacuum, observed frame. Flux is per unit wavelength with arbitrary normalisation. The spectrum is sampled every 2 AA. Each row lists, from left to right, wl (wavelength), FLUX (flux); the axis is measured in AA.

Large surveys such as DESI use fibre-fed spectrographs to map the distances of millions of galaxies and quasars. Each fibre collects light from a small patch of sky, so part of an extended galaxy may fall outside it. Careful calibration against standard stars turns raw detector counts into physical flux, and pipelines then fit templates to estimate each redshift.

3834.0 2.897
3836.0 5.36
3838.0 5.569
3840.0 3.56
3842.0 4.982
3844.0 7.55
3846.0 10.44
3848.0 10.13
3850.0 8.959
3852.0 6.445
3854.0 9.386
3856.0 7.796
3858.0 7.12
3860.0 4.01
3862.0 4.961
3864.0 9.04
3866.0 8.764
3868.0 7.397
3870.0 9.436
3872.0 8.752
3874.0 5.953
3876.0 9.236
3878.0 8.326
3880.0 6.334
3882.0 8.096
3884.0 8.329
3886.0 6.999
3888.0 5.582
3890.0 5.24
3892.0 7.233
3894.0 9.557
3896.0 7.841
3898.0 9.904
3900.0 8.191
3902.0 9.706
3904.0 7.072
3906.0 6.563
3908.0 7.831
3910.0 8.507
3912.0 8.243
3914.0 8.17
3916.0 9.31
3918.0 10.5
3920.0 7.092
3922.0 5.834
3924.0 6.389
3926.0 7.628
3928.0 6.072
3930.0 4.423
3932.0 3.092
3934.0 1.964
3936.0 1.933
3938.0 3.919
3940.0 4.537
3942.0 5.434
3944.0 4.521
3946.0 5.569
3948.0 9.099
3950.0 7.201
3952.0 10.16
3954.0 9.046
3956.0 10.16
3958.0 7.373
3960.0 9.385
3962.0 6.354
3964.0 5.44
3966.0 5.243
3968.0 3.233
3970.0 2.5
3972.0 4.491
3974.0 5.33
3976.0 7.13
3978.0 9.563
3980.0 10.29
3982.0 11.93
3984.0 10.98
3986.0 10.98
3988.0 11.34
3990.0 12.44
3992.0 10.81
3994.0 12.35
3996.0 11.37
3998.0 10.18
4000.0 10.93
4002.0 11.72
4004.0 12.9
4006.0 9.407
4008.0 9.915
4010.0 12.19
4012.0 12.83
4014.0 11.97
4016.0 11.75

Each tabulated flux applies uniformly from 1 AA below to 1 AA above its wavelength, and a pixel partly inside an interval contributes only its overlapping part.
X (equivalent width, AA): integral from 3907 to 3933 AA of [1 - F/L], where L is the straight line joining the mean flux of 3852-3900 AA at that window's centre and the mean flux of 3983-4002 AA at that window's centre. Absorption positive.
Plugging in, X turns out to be 5.19 AA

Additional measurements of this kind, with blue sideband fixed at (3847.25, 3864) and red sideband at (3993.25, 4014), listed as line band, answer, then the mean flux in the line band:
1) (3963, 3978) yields 7.8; 5.09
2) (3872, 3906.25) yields 2.5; 7.71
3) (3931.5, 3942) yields 6.9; 3.31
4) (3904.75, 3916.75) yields 1.1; 8.06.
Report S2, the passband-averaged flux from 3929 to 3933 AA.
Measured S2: 3.76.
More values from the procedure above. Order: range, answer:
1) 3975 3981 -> 8.99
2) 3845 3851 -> 9.84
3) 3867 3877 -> 8.15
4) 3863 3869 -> 8.4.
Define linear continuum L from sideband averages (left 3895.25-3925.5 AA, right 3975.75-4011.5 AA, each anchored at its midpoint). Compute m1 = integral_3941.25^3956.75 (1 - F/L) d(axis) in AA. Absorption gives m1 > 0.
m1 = 3.0 AA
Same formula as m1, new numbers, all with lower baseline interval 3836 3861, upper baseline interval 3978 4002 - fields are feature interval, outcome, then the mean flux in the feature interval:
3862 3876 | -0.7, 8.06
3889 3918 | 1.7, 8.18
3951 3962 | 1.3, 8.96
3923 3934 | 4.9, 5.2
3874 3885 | 0.2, 7.87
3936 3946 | 5.5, 4.43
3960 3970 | 5.0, 5.24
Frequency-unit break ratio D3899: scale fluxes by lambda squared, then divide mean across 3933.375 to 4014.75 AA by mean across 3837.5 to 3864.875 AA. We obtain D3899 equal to 1.3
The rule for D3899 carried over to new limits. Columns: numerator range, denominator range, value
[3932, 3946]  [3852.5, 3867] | 0.55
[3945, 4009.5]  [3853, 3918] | 1.20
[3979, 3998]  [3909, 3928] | 1.49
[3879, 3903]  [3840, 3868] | 1.05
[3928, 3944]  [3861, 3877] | 0.50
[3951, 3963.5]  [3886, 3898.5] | 1.20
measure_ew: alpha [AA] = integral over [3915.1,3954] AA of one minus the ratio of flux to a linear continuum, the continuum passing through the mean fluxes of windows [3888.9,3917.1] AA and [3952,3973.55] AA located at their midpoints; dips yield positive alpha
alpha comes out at 6.1 AA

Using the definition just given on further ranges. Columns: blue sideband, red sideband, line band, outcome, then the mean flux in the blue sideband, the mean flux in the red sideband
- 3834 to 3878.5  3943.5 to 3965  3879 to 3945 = 7.07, 7.31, 7.74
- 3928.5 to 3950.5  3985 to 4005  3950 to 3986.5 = 1.52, 4.67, 11.5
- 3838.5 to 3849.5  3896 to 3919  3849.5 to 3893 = 2.29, 7.33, 8.51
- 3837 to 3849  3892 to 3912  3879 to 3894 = 1.79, 7.04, 8.29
